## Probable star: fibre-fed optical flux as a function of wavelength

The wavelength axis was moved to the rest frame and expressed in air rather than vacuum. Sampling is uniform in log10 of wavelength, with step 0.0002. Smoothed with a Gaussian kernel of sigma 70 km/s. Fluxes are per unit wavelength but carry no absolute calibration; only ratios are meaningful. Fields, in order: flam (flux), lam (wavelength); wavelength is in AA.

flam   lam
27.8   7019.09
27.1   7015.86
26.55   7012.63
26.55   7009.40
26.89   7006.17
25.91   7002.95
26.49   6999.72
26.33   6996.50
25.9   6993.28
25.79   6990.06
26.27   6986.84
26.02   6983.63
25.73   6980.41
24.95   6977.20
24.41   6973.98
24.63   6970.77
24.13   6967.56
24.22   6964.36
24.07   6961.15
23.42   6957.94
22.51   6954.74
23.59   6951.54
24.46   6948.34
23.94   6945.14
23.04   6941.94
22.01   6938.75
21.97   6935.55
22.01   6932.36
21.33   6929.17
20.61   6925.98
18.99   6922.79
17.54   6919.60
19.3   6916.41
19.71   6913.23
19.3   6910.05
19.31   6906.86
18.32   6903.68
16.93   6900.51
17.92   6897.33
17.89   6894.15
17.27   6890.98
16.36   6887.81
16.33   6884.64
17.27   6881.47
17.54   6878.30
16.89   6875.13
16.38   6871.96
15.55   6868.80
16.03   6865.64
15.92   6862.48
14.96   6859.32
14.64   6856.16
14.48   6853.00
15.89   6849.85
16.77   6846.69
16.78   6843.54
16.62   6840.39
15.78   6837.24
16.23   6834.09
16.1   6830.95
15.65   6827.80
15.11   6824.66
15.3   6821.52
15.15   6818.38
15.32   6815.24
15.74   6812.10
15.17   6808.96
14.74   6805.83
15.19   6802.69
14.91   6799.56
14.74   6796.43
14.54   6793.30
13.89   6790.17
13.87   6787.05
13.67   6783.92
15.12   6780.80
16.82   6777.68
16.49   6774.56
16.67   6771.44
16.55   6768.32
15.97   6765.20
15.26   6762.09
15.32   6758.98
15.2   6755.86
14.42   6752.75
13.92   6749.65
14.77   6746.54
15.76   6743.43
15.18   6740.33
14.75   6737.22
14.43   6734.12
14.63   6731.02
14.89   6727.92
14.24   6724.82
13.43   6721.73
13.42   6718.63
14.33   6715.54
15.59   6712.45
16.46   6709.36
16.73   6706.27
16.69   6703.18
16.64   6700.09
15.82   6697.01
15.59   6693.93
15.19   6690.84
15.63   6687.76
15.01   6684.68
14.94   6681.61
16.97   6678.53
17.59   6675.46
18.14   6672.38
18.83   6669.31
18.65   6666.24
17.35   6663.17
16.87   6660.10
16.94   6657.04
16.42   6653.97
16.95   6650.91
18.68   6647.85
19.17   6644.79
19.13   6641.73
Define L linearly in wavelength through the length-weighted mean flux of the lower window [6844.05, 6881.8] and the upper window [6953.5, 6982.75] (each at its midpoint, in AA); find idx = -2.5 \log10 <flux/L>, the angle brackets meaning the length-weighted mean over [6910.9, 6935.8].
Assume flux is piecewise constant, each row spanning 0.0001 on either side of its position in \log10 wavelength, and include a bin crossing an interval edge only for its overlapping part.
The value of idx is 0.04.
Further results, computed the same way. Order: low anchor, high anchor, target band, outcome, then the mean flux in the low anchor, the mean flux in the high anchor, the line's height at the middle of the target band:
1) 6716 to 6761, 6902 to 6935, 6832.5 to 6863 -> 0.12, 14.6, 19.7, 17.7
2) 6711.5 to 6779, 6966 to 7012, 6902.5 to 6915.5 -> 0.16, 15.1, 25.7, 22.2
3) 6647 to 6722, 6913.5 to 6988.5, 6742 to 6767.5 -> 0.20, 16.4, 23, 18.1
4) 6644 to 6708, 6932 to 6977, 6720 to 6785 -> 0.23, 16.9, 23.5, 18.7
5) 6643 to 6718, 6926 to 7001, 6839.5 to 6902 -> 0.30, 16.7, 24.1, 21.7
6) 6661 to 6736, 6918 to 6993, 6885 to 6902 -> 0.24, 15.9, 23.3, 21.5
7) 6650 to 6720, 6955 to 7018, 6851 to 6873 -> 0.37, 16.4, 25.5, 21.7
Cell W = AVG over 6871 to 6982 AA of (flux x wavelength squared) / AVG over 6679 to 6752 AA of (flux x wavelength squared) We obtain 1.46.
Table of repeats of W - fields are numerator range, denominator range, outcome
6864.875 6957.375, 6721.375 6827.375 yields 1.34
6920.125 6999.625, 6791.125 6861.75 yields 1.60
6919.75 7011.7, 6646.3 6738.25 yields 1.63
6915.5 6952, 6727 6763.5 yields 1.53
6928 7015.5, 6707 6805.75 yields 1.75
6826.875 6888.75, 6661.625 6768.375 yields 1.07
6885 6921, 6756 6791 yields 1.22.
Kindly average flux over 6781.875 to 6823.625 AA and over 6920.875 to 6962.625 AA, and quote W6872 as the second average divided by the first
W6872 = 1.52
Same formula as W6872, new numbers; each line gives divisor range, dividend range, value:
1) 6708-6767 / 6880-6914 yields 1.20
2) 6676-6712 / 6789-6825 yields 0.94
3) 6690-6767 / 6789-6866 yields 1.02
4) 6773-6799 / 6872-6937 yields 1.25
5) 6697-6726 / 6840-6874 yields 1.03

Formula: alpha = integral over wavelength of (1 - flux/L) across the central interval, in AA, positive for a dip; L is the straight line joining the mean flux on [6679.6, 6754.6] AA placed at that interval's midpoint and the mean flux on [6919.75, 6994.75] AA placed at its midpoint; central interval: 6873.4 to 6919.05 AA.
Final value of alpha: 7.5 AA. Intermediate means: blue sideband 15.1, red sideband 23.5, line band 17.9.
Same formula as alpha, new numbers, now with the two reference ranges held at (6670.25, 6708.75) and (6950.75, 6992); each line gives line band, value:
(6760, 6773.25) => 1.8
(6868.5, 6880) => 2.7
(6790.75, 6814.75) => 5.7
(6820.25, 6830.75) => 2.5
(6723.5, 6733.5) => 1.6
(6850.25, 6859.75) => 2.9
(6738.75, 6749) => 1.6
